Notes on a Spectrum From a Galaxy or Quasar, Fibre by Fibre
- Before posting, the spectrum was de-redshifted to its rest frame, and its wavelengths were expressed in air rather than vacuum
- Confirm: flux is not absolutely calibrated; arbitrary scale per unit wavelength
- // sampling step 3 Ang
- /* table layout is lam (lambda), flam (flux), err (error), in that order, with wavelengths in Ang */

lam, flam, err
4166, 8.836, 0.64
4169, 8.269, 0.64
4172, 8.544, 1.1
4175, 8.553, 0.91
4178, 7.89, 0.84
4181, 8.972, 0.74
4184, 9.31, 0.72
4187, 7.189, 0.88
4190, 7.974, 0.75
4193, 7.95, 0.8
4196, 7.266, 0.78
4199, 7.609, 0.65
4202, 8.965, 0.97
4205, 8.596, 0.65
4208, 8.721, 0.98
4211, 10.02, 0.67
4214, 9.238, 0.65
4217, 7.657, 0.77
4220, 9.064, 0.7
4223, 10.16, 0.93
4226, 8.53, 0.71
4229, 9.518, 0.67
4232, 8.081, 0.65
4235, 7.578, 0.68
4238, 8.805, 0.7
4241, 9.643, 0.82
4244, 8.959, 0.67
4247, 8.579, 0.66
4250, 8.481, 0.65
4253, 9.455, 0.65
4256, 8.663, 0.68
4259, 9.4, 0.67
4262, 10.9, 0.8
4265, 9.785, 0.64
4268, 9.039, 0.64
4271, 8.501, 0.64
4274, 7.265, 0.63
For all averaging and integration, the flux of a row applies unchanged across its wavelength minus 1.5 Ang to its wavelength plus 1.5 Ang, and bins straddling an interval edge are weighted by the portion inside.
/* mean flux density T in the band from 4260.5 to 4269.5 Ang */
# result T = 9.91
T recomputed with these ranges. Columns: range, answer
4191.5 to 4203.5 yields 7.95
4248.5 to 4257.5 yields 8.87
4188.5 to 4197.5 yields 7.73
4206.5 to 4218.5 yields 8.91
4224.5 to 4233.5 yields 8.71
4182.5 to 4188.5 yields 8.25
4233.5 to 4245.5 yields 8.75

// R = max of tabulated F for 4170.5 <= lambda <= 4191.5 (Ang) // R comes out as 9.31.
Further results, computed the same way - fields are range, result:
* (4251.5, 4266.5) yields 10.9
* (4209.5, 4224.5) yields 10.16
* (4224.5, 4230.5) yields 9.518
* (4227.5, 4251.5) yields 9.643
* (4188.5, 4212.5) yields 10.02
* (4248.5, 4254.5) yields 9.455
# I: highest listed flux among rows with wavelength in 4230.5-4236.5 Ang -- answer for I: 8.081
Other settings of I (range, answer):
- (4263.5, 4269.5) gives 9.785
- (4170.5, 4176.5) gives 8.553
